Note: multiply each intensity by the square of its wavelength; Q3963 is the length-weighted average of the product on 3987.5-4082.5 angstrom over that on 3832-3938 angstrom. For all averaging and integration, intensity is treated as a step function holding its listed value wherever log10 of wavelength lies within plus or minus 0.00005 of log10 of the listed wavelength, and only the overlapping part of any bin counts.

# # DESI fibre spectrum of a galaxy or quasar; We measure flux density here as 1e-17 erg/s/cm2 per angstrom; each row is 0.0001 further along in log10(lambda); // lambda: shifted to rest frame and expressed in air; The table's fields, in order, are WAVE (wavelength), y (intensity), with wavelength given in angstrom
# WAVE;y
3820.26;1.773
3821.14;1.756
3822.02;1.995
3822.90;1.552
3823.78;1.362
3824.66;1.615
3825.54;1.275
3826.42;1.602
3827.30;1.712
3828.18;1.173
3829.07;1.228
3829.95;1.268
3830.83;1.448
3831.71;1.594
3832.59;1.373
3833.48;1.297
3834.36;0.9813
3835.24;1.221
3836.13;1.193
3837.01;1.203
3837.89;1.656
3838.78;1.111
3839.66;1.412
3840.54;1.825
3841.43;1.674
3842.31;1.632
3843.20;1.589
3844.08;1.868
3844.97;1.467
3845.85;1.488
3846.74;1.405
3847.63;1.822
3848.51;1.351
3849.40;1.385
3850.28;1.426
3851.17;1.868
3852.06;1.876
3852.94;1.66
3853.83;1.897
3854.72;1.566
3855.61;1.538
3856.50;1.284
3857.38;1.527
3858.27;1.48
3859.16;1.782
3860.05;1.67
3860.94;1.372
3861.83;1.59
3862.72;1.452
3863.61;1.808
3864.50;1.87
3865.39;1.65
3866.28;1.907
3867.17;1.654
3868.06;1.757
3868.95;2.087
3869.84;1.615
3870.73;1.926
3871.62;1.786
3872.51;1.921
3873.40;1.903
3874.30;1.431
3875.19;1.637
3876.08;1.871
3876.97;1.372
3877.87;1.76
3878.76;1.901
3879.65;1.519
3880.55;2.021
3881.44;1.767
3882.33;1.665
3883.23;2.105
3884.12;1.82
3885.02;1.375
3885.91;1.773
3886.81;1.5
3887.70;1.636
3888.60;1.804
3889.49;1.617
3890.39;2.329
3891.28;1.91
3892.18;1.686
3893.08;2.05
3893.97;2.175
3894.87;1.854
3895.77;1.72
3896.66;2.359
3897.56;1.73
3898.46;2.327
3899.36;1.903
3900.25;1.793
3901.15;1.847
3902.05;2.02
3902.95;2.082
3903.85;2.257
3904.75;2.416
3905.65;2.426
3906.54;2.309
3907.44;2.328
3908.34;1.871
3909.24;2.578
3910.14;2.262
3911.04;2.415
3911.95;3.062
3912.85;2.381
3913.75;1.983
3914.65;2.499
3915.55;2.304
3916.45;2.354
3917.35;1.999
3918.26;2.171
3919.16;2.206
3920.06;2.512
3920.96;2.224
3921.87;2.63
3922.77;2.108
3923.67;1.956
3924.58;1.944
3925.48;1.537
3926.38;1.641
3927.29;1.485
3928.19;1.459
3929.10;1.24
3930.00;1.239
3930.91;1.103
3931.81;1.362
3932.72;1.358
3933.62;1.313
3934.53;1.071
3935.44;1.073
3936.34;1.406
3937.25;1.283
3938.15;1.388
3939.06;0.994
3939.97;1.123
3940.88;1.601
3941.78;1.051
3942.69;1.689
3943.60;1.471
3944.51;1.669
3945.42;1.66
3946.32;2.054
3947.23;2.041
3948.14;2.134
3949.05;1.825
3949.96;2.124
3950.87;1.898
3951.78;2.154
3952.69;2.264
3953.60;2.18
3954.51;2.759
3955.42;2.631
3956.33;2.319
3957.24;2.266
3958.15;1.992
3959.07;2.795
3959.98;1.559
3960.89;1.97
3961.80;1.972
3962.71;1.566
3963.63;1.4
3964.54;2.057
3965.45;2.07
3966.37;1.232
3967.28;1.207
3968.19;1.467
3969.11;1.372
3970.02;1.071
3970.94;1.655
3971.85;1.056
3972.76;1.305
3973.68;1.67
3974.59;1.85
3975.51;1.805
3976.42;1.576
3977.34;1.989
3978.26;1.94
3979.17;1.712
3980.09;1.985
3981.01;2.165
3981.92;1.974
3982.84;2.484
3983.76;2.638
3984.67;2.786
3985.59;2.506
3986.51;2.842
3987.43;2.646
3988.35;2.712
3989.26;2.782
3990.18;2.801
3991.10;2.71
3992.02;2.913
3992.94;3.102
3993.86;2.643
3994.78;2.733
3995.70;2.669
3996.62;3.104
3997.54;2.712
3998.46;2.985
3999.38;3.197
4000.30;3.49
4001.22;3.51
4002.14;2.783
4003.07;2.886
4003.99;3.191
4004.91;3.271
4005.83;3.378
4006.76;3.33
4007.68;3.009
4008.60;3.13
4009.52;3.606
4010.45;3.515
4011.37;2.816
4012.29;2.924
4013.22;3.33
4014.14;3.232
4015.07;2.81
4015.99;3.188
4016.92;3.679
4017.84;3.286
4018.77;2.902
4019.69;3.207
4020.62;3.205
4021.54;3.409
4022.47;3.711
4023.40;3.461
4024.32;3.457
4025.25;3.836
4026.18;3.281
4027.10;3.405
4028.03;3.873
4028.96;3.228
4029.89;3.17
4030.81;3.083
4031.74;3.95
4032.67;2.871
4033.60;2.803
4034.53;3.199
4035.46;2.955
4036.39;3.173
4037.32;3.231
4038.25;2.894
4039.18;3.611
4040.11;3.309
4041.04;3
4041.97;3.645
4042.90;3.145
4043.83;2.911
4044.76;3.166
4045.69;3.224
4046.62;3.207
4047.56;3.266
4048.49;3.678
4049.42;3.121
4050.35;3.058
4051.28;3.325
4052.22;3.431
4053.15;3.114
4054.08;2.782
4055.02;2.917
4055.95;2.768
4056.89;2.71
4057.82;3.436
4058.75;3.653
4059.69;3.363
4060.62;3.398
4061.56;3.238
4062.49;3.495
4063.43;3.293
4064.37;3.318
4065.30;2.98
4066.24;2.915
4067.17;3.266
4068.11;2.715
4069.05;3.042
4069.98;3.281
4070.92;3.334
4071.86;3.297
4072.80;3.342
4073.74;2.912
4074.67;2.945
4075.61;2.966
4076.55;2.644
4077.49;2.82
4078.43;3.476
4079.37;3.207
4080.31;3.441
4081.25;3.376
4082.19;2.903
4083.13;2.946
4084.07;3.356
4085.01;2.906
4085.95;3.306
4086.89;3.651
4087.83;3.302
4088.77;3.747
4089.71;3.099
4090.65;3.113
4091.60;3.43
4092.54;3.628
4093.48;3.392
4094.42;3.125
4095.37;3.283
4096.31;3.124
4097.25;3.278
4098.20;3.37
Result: 1.93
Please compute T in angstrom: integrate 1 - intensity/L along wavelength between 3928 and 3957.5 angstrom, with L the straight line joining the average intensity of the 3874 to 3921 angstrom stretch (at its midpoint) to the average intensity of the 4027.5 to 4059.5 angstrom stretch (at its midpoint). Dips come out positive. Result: 9.0 angstrom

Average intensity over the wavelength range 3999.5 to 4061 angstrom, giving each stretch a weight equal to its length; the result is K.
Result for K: 3.24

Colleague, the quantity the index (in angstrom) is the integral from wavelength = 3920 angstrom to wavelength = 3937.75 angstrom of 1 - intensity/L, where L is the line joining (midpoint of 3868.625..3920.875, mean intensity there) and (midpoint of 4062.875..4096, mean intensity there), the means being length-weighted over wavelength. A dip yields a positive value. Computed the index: 5.11 angstrom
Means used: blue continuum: 2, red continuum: 3.19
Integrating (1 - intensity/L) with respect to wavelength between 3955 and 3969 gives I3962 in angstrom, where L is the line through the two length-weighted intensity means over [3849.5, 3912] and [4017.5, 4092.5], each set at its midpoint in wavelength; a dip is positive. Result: 3.38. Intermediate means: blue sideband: 1.85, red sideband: 3.23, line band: 1.88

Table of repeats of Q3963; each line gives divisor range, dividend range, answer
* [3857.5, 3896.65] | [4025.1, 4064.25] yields 2.00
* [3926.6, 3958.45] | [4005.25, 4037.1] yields 2.03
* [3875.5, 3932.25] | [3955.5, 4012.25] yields 1.28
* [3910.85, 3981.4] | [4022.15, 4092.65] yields 1.89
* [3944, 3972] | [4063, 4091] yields 1.78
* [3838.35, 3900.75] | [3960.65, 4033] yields 1.67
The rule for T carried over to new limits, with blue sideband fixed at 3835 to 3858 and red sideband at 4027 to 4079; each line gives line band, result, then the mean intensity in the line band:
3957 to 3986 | 7.9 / 1.84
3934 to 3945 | 4.6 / 1.32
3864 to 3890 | 0.4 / 1.75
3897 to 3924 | -2.4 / 2.23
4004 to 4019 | -1.9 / 3.22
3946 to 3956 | 0.8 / 2.19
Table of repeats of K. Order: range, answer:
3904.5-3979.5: 1.84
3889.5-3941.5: 1.9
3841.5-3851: 1.56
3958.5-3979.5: 1.67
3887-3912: 2.08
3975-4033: 2.96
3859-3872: 1.73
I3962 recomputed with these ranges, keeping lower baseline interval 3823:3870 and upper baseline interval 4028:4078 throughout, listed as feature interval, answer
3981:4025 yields -3.97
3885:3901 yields 0.26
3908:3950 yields 7.14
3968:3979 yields 4.22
